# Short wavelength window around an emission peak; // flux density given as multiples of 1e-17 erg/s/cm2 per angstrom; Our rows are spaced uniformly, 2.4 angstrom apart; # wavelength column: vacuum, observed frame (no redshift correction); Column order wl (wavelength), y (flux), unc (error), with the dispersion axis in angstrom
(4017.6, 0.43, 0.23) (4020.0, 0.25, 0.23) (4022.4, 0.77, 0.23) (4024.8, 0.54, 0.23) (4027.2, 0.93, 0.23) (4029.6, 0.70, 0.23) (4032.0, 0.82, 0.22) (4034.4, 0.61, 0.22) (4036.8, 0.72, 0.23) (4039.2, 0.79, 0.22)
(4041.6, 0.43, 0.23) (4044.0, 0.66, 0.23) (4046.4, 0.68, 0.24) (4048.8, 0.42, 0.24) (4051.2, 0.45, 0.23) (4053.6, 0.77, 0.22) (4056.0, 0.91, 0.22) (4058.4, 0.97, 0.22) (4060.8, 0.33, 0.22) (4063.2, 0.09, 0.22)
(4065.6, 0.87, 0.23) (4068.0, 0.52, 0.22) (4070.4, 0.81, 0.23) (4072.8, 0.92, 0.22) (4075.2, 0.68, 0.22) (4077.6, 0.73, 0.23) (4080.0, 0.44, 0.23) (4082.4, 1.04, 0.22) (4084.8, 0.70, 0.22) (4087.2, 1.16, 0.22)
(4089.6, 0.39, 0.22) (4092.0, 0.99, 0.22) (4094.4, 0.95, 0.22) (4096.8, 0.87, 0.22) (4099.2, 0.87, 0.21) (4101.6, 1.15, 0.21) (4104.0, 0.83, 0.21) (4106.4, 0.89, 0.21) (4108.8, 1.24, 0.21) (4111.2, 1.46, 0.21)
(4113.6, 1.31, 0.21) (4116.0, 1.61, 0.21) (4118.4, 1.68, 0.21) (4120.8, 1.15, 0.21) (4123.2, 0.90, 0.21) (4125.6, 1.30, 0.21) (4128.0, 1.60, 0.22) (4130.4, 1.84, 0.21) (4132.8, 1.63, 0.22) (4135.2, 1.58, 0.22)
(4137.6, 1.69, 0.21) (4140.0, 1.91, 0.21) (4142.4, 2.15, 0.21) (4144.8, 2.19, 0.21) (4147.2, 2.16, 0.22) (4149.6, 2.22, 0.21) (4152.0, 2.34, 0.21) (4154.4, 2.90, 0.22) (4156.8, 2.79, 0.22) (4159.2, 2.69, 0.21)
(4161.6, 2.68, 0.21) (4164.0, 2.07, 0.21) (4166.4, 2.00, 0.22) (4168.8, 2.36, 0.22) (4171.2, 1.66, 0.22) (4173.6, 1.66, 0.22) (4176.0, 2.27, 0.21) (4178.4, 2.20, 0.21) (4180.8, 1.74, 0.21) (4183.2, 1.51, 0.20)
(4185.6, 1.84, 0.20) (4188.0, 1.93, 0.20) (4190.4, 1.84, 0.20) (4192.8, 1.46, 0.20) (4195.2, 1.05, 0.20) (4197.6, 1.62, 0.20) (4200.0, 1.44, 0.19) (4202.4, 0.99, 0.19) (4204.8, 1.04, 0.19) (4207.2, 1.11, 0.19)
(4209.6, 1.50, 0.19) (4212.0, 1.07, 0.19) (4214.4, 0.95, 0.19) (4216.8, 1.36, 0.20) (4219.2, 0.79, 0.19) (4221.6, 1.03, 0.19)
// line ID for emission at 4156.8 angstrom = C IV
